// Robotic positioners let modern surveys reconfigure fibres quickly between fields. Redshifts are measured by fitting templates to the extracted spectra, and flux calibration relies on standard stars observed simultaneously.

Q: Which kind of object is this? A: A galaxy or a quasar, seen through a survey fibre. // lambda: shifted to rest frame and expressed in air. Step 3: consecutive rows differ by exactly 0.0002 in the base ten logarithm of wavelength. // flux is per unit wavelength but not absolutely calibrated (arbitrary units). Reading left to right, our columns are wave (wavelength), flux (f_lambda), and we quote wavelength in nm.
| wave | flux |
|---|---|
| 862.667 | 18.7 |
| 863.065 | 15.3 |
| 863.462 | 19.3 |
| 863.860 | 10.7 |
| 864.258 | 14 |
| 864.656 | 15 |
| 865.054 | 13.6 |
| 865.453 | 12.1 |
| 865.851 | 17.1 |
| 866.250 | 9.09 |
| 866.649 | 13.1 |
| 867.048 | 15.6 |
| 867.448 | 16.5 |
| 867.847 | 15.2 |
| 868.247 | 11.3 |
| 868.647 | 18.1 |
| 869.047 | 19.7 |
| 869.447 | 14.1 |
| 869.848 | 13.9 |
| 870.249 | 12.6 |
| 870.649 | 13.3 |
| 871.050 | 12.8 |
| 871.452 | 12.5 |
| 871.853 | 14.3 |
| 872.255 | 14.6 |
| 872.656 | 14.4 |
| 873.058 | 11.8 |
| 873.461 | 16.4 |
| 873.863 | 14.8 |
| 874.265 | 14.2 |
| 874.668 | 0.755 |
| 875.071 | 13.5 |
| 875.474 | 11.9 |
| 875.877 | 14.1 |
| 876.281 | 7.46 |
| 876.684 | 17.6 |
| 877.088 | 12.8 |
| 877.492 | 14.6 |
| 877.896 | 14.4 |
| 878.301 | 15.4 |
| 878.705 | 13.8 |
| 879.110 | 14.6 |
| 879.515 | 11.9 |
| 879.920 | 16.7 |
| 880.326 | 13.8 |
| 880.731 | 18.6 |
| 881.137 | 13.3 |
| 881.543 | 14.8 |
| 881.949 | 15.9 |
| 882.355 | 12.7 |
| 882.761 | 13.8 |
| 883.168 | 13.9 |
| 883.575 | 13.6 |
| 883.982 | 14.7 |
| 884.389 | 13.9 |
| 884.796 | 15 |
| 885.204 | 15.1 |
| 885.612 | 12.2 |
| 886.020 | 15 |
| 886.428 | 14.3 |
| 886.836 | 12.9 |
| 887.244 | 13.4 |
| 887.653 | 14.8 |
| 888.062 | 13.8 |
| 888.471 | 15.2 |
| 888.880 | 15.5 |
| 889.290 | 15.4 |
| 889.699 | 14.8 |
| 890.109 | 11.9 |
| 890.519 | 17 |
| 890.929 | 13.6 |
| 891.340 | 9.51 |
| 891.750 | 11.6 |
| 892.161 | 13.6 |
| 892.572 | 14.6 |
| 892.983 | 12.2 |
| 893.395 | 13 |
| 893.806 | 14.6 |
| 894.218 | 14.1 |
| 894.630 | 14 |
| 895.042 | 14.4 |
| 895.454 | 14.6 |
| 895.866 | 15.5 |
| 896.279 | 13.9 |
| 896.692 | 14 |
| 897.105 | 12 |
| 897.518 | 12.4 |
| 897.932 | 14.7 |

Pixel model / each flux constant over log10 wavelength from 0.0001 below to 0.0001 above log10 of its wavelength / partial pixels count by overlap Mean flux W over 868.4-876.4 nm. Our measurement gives 13.3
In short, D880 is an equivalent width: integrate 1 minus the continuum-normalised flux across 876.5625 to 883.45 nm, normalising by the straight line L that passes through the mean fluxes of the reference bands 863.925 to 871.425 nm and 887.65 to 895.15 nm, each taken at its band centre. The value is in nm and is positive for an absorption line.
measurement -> -0.28 nm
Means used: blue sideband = 14.2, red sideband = 13.8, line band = 14.6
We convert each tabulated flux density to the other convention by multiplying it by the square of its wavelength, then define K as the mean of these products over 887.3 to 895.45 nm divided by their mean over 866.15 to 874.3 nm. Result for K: 1.0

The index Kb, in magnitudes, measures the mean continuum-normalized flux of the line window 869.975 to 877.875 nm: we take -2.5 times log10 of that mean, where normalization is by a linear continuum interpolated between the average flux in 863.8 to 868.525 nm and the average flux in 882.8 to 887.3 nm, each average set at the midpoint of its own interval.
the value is 0.08 mag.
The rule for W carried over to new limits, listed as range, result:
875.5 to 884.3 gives 14.2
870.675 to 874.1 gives 13.9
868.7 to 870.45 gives 15.3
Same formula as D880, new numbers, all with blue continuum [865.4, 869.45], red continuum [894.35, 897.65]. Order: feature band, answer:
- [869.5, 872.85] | 0.26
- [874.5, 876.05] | 0.47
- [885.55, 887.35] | 0.07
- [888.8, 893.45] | 0.18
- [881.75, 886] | 0.05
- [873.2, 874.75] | 0.24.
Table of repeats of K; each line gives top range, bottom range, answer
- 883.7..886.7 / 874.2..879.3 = 1.15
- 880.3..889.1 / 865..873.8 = 1.05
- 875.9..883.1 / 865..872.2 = 1.03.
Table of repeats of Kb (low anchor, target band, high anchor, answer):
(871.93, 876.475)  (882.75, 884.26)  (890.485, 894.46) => -0.104 mag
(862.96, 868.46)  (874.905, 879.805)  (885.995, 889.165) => 0.053 mag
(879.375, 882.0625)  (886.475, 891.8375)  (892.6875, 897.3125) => 0.037 mag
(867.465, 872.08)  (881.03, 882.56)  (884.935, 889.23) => 0.006 mag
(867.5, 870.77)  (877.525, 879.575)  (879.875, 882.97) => 0.049 mag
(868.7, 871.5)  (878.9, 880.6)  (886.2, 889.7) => 0.000 mag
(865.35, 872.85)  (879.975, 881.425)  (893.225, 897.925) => -0.092 mag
